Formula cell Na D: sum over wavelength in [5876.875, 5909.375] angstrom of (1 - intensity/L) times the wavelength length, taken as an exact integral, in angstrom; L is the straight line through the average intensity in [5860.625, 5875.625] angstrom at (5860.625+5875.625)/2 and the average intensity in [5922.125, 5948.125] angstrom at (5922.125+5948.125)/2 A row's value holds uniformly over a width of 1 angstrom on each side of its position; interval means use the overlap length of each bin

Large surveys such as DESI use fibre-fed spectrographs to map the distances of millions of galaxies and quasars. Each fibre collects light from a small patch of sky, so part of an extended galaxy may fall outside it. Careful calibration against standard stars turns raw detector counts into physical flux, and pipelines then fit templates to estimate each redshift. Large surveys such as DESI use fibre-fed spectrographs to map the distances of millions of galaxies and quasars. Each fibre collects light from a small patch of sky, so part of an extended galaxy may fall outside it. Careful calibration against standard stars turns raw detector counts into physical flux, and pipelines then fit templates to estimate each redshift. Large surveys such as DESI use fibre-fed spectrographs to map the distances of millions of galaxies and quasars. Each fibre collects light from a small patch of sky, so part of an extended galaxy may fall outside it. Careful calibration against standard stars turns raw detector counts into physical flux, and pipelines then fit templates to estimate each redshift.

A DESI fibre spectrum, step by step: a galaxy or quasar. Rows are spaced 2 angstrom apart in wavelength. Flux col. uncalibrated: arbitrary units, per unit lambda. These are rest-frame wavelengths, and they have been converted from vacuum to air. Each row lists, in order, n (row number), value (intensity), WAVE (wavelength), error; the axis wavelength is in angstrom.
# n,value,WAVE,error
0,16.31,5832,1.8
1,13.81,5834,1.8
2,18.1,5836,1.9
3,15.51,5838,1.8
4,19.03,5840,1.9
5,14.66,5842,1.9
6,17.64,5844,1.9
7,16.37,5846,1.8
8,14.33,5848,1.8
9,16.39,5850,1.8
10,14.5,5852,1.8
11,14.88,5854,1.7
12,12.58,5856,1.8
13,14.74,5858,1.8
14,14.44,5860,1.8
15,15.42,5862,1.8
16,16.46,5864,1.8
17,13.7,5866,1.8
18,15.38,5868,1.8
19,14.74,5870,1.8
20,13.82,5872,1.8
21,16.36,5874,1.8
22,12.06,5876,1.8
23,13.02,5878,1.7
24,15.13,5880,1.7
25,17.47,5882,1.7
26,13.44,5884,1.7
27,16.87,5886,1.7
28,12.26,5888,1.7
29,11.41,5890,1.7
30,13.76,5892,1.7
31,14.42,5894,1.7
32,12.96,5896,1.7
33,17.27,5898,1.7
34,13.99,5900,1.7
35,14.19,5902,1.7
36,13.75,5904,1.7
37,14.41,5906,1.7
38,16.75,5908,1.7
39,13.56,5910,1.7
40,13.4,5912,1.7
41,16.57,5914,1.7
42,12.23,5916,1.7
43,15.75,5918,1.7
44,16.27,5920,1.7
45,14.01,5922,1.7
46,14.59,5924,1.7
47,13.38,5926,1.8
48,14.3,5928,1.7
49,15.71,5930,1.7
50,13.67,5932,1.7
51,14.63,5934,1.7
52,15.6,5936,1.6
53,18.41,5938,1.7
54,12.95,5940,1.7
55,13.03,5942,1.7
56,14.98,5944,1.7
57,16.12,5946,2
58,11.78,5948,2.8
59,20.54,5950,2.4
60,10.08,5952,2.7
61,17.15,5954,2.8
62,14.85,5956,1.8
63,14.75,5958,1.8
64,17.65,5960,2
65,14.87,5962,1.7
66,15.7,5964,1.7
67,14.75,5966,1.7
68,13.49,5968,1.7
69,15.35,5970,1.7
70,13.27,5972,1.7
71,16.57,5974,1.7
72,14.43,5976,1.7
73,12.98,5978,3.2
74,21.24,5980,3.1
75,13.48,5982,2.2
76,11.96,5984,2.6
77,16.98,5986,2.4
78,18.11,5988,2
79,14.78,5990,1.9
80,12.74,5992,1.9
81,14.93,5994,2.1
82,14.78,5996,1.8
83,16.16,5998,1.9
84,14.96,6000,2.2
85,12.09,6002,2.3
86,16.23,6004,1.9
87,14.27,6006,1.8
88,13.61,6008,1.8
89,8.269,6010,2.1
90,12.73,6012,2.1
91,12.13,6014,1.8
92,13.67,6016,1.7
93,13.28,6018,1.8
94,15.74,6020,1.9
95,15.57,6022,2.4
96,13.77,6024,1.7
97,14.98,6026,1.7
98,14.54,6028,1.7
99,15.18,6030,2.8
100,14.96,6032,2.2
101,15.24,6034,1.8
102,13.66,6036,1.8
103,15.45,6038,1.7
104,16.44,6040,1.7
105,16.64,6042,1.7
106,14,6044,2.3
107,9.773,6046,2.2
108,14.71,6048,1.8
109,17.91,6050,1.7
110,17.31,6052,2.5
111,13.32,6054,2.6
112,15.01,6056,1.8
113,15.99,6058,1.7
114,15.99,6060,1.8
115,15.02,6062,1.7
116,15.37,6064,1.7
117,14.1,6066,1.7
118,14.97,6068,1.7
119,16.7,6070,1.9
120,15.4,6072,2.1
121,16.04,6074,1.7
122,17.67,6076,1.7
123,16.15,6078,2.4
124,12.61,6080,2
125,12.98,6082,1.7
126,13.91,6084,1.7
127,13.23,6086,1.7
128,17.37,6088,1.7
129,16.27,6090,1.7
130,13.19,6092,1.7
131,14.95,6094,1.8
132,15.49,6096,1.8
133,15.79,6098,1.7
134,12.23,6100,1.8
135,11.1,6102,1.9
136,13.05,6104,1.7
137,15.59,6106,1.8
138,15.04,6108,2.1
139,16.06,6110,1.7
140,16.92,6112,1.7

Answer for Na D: 0.9 angstrom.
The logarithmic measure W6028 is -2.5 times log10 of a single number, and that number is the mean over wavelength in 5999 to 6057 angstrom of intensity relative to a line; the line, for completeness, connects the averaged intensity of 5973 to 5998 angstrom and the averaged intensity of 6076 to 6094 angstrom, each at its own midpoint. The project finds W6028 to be 0.05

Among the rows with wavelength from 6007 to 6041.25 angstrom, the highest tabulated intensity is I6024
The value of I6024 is 16.44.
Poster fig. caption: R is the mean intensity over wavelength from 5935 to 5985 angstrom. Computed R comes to 15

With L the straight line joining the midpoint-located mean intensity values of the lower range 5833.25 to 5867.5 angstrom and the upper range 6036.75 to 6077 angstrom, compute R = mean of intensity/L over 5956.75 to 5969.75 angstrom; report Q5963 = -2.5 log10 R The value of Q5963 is 0.01 mag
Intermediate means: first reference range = 15.5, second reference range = 15.4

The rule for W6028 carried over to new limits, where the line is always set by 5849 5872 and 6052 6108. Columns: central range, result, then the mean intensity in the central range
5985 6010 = 0.009 mag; 14.7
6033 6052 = -0.012 mag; 15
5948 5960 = -0.038 mag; 15.3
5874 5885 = 0.028 mag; 14.4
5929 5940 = -0.040 mag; 15.4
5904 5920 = 0.007 mag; 14.7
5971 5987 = -0.021 mag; 15.1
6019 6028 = -0.009 mag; 15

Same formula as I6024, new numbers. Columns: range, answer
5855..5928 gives 17.47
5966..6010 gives 21.24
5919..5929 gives 16.27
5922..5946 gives 18.41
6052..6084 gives 17.67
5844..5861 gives 17.64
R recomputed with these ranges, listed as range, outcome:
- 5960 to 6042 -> 14.6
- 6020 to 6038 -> 14.8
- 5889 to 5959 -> 14.6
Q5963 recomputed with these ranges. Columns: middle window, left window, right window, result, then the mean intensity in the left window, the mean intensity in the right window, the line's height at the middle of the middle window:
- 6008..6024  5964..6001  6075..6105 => 0.13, 15.1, 14.4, 14.9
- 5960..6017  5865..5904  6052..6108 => 0.01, 14.3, 14.8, 14.6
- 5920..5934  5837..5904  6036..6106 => 0.03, 14.8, 14.9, 14.8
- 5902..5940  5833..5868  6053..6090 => 0.04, 15.4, 15.1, 15.3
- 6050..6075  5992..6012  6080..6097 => -0.09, 13.8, 14.6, 14.3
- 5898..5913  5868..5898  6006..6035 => -0.02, 14.3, 13.8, 14.2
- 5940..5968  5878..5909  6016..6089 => -0.02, 14.5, 15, 14.7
